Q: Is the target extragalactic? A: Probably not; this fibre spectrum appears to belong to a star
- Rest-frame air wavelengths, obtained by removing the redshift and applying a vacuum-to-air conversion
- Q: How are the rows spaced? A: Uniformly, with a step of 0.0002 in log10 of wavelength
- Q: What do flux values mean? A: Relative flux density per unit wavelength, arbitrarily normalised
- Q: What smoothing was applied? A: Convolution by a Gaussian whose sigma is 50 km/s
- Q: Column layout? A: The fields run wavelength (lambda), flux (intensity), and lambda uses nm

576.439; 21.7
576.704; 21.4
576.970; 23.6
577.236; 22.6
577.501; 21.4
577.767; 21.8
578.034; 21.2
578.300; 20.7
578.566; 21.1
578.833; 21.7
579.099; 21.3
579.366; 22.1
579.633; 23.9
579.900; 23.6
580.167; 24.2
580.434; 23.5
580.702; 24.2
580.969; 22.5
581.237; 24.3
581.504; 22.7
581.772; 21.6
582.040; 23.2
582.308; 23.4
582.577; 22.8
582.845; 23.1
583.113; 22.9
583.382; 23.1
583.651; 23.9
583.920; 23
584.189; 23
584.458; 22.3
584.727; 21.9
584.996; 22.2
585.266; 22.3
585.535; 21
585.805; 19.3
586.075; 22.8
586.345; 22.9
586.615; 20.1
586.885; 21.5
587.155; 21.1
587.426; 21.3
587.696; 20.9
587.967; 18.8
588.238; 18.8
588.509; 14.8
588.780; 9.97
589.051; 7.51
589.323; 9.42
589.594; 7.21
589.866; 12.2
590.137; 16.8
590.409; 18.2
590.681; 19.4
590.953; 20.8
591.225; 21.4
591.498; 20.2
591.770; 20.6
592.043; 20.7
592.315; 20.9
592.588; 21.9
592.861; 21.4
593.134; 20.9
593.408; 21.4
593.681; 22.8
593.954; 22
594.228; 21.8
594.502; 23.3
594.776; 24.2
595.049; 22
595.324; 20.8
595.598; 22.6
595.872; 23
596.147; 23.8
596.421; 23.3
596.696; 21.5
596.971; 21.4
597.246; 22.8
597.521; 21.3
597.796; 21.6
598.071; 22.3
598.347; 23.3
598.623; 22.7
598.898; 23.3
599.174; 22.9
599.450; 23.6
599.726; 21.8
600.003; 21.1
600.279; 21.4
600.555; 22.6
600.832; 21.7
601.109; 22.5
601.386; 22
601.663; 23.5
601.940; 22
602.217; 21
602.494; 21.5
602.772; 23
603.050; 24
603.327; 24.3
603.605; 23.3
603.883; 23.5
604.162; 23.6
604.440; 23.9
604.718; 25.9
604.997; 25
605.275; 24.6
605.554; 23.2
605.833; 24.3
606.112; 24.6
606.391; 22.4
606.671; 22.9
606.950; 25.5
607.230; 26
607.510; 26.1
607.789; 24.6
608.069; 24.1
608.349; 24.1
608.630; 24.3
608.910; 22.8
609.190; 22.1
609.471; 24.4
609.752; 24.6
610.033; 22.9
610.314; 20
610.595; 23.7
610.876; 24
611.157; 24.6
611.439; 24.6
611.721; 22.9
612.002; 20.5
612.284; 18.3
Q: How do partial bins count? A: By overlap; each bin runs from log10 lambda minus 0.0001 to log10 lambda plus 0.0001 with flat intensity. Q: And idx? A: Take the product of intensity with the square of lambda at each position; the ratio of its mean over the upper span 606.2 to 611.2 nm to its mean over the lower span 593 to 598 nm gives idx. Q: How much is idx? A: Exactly 1.1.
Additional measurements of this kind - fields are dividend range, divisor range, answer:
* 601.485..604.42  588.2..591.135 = 1.71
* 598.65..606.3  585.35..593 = 1.32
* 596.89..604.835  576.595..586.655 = 1.08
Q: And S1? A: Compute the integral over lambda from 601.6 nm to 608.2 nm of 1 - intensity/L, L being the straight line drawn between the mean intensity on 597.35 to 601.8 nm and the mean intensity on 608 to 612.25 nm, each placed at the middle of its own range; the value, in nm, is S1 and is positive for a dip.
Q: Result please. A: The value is -0.32 nm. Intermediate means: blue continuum 22.4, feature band 23.9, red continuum 23.2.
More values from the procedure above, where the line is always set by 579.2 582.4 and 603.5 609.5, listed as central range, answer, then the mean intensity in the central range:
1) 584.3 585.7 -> 0.089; 21.9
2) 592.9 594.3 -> 0.115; 21.7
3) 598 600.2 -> 0.118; 22.6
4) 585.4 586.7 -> 0.120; 21.3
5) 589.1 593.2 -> 0.998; 17.9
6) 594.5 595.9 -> 0.070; 22.6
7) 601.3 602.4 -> 0.086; 22.1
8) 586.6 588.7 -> 0.367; 19.4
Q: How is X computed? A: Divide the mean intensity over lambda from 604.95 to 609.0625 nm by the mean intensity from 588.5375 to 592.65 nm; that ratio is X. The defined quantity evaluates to 1.5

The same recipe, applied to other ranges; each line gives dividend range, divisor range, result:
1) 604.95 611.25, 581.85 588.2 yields 1.09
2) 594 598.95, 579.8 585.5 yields 0.98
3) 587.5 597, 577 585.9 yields 0.86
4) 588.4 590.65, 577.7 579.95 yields 0.56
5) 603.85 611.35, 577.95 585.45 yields 1.06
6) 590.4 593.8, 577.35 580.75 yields 0.94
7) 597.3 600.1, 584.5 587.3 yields 1.04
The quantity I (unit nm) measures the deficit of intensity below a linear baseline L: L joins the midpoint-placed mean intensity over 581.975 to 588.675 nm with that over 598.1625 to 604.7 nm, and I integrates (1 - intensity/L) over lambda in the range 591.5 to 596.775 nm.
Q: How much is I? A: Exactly 0.050 nm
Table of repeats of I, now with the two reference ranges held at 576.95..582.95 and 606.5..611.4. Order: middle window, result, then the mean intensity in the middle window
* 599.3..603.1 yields 0.22 nm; 22.2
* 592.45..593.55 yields 0.09 nm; 21.4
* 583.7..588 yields 0.23 nm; 21.6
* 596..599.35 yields 0.13 nm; 22.5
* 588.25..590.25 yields 1.00 nm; 11.5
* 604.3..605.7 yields -0.05 nm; 24.5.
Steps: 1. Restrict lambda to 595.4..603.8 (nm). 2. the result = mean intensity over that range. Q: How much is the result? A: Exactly 22.5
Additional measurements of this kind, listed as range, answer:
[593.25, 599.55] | 22.5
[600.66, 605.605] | 23.2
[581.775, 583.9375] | 23.1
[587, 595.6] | 18.9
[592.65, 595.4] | 22.1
